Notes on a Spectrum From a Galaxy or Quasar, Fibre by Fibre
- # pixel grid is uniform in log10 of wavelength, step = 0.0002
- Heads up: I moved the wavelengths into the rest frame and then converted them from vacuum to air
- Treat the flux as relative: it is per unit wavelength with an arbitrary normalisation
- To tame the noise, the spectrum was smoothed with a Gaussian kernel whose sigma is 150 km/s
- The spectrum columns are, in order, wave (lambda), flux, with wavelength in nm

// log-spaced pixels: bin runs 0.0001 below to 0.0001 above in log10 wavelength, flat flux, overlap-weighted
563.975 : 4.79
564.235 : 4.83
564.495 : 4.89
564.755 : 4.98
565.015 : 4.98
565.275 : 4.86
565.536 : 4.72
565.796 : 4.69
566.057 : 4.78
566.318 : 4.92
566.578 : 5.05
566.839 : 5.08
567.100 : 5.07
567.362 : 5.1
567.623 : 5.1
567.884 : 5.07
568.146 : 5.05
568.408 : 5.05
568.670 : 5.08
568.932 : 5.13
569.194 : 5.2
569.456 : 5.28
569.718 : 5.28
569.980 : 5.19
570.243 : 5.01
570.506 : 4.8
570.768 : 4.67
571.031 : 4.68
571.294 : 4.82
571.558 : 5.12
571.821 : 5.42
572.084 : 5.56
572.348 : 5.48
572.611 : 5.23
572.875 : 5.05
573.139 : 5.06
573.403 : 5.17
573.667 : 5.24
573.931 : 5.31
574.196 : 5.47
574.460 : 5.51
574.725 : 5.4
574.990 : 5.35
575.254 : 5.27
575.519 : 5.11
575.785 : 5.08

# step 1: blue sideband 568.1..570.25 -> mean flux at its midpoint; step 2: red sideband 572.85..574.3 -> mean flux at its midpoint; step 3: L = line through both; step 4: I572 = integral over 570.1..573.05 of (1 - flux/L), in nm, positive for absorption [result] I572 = 0.065 nm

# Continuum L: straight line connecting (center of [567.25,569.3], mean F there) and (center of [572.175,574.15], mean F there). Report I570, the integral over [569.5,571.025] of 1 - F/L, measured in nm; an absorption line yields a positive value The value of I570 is 0.051 nm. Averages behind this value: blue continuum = 5.1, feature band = 4.98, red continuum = 5.24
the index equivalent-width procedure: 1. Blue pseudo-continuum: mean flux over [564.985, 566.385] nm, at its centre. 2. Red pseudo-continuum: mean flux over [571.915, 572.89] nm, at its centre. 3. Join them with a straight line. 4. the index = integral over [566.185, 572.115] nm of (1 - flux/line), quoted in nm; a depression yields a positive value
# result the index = 0.03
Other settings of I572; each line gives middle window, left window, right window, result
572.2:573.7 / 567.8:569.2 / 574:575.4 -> 0.03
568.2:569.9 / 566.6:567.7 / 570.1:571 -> -0.08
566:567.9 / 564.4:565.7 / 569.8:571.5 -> -0.06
